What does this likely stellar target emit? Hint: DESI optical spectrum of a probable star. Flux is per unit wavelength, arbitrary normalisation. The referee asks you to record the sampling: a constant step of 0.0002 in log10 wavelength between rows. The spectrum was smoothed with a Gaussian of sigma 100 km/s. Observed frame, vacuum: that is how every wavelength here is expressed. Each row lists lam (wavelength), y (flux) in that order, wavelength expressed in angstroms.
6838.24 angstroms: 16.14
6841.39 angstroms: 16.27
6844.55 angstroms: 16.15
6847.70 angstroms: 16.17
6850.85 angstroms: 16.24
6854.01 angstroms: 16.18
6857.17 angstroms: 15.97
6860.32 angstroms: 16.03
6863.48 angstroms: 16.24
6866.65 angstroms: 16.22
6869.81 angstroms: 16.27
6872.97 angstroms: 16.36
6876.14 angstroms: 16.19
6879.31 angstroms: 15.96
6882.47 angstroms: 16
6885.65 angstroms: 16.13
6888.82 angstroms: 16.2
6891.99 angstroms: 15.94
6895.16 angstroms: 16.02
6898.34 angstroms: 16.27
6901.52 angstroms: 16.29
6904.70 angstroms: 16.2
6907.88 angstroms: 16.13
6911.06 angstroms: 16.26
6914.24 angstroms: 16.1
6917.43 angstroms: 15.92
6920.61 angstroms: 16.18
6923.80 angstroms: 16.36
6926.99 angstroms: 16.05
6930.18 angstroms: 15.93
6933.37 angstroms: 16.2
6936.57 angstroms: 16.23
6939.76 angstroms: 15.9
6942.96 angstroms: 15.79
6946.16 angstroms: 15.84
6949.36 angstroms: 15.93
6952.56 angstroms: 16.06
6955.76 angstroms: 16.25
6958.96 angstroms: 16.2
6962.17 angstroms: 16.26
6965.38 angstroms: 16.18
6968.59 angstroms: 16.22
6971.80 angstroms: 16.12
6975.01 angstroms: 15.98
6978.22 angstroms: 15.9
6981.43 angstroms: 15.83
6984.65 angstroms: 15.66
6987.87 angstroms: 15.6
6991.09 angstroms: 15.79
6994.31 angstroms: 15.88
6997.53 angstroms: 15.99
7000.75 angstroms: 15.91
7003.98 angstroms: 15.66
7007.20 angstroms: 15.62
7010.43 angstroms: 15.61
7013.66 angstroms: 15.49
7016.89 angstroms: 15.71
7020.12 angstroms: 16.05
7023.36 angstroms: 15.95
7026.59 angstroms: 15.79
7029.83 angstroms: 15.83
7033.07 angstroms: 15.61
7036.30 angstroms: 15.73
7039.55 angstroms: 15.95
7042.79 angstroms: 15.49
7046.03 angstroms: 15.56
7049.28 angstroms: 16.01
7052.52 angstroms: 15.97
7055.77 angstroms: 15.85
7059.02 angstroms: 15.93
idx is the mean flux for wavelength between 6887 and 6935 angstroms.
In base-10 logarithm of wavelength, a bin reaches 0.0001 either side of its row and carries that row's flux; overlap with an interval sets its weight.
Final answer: 16.1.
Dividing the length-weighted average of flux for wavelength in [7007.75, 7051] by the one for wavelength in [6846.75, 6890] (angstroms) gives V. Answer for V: 1.0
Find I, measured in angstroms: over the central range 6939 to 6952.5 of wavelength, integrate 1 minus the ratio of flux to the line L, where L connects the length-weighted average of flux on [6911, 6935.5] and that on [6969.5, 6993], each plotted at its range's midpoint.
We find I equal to 0.11 angstroms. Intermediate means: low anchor 16.1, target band 15.9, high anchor 15.9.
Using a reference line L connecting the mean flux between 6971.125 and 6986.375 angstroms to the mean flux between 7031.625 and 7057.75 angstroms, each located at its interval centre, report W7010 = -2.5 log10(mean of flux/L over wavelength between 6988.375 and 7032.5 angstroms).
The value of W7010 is 0.004 mag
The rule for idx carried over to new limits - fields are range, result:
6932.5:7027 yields 15.9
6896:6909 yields 16.2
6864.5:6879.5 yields 16.2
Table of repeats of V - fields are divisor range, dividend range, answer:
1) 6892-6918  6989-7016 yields 0.98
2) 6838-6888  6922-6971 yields 1.00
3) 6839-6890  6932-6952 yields 0.99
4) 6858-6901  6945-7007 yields 0.99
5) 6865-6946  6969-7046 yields 0.98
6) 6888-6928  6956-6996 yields 0.99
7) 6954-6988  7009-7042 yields 0.98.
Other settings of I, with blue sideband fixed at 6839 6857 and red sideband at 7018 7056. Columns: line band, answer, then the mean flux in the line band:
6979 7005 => 0.2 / 15.8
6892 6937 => -0.3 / 16.1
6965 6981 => -0.1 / 16.1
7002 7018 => 0.2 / 15.6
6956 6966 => -0.2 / 16.2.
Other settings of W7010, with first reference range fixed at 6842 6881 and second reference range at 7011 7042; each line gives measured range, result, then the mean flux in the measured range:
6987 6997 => 0.004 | 15.8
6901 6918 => -0.007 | 16.2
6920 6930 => -0.009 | 16.2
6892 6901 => -0.003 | 16.1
